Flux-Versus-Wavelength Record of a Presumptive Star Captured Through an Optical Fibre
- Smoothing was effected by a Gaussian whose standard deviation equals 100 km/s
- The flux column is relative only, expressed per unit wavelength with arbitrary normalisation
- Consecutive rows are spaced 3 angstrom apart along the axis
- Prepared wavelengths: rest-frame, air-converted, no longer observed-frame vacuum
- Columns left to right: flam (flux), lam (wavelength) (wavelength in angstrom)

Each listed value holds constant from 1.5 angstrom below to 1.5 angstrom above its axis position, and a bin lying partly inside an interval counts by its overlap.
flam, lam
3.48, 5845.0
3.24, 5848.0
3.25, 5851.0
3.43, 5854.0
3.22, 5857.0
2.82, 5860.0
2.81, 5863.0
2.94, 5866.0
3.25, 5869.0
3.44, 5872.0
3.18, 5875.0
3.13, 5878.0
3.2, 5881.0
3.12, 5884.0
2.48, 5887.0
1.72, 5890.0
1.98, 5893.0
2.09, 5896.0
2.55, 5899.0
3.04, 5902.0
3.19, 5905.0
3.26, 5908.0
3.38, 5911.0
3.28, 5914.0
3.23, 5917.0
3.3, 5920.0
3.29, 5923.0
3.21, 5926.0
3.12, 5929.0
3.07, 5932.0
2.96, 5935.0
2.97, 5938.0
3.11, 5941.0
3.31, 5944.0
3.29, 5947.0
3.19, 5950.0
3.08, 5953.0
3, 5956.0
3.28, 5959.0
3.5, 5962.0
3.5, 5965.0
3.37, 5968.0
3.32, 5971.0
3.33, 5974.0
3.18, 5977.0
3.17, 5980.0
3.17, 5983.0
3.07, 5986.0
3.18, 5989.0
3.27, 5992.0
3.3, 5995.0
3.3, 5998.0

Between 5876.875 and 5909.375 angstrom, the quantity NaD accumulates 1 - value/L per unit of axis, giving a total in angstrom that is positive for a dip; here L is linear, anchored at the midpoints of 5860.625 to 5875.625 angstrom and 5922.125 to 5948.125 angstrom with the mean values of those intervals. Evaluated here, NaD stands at 4.4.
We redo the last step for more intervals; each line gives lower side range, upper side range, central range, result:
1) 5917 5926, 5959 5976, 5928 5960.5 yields 1.97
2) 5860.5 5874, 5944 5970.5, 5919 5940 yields 0.61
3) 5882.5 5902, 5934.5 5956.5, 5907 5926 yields -3.97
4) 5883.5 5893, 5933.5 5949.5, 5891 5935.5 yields -4.77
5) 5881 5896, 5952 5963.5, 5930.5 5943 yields -0.29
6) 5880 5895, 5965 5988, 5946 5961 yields -0.65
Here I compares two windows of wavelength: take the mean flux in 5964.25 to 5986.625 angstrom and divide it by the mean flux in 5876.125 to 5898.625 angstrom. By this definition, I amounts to 1.3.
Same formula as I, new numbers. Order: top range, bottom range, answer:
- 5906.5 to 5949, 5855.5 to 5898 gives 1.14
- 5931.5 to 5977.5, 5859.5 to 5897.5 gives 1.16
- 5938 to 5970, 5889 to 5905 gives 1.37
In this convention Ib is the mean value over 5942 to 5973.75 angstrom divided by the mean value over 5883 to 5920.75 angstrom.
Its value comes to 1.17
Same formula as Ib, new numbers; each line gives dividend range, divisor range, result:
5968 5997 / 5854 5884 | 1.03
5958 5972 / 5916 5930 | 1.05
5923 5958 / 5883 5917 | 1.14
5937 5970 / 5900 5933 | 1.01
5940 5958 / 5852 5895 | 1.09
